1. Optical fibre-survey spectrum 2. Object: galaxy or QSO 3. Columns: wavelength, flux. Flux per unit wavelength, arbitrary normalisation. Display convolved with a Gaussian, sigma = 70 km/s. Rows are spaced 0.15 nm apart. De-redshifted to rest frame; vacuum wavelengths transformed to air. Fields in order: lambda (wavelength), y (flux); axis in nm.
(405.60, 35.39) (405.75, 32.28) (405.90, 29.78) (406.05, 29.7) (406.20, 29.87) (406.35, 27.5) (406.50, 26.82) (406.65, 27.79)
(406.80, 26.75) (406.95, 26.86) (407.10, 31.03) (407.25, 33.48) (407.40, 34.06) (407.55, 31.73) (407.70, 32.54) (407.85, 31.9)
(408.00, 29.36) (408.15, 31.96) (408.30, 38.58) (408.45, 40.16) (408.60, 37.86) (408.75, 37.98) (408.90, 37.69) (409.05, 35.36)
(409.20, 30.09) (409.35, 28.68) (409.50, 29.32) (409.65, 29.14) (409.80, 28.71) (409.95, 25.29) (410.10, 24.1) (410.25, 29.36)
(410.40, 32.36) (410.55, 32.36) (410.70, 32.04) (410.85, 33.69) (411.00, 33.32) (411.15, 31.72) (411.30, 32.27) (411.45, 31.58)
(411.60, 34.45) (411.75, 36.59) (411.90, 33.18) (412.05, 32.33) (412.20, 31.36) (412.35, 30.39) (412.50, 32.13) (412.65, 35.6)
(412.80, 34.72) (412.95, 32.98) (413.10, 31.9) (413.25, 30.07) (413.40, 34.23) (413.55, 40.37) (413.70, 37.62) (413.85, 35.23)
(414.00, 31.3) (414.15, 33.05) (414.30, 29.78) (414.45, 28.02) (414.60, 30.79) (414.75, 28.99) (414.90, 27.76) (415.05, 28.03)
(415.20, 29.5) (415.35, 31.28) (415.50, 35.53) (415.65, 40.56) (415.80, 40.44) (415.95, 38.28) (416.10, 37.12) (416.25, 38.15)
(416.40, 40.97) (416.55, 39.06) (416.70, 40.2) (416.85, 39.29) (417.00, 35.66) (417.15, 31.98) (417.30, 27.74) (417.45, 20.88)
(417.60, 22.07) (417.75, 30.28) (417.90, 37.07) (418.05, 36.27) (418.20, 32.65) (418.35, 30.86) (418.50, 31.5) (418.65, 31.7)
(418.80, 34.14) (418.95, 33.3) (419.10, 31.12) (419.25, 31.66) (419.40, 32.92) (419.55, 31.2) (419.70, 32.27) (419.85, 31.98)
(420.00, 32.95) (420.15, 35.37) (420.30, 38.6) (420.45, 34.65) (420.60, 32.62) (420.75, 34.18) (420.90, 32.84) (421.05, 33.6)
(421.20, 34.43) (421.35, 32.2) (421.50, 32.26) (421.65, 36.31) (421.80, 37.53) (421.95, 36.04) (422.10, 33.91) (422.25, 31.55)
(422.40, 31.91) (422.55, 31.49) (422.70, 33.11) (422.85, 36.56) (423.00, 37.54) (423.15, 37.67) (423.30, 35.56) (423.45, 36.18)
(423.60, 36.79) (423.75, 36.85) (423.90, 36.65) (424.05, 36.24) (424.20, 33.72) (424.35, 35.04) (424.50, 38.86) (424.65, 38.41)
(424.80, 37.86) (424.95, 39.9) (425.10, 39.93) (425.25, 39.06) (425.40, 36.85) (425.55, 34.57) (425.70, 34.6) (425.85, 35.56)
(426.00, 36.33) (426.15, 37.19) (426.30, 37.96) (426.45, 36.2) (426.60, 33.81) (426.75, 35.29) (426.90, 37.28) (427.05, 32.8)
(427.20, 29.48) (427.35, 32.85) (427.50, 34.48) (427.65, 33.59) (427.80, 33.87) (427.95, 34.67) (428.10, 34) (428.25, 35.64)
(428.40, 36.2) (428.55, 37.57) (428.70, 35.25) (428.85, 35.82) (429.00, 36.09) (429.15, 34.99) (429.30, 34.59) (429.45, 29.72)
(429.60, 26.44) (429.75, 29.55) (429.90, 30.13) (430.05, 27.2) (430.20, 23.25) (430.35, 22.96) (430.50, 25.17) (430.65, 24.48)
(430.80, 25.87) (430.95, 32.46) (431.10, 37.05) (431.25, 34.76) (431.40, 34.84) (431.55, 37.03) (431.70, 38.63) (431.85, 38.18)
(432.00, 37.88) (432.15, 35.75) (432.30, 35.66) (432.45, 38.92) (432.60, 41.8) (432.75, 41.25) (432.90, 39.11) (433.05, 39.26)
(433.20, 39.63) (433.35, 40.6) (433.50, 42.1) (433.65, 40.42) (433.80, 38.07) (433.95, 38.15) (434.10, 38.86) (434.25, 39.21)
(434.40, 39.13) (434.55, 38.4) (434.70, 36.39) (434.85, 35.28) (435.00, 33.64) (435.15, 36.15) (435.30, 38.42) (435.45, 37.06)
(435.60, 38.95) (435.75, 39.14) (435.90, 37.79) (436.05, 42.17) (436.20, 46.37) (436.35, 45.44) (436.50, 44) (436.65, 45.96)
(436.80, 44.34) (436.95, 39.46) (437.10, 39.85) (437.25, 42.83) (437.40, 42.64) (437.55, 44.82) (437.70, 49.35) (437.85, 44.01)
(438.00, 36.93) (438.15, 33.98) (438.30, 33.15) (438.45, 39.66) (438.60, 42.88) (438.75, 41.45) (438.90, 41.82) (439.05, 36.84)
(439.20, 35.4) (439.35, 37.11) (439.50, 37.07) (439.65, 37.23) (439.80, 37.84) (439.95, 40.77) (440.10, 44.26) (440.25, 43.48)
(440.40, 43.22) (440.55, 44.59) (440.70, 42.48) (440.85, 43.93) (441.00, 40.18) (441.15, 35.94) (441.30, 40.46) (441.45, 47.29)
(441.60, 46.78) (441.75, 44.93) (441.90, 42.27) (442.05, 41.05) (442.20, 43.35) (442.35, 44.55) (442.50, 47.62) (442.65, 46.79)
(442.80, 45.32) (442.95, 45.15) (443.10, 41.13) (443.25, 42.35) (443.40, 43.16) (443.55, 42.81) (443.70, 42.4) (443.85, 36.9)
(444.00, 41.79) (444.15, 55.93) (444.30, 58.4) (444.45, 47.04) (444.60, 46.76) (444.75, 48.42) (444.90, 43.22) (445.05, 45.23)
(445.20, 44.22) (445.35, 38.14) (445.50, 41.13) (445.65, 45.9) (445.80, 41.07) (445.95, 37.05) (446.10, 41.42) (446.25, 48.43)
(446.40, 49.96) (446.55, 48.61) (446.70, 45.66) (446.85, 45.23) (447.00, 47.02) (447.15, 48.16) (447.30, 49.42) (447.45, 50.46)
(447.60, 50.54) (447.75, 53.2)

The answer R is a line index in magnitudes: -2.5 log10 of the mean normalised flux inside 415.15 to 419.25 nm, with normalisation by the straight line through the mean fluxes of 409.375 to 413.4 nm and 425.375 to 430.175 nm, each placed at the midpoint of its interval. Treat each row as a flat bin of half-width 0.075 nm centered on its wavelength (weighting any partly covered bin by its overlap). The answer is -0.05 mag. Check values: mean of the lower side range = 31.6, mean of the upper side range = 33.9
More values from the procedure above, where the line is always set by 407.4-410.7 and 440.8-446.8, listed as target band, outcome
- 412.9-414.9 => 0.046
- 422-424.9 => 0.048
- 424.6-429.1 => 0.077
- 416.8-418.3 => 0.127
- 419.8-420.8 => 0.052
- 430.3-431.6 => 0.289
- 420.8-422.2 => 0.068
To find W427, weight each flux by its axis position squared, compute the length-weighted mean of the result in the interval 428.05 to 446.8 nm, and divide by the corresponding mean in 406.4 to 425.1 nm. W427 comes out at 1.3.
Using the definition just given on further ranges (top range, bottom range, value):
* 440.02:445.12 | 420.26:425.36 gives 1.37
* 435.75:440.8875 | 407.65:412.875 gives 1.45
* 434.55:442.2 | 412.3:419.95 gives 1.36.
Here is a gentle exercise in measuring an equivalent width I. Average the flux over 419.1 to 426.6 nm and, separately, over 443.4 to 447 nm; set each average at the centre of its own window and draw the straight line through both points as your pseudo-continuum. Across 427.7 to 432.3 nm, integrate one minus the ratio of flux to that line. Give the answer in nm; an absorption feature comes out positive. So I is 0.67 nm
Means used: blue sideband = 35.2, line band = 32.7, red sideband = 45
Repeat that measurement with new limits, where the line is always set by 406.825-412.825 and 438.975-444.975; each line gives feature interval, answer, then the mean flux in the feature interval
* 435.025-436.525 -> 0.03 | 40.2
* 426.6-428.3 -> 0.19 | 34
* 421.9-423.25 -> 0.08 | 34.4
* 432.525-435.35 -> 0.12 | 38.7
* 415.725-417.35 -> -0.13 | 37.3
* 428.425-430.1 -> 0.27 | 32.7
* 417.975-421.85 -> 0.25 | 33.4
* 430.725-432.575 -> 0.18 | 35.8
